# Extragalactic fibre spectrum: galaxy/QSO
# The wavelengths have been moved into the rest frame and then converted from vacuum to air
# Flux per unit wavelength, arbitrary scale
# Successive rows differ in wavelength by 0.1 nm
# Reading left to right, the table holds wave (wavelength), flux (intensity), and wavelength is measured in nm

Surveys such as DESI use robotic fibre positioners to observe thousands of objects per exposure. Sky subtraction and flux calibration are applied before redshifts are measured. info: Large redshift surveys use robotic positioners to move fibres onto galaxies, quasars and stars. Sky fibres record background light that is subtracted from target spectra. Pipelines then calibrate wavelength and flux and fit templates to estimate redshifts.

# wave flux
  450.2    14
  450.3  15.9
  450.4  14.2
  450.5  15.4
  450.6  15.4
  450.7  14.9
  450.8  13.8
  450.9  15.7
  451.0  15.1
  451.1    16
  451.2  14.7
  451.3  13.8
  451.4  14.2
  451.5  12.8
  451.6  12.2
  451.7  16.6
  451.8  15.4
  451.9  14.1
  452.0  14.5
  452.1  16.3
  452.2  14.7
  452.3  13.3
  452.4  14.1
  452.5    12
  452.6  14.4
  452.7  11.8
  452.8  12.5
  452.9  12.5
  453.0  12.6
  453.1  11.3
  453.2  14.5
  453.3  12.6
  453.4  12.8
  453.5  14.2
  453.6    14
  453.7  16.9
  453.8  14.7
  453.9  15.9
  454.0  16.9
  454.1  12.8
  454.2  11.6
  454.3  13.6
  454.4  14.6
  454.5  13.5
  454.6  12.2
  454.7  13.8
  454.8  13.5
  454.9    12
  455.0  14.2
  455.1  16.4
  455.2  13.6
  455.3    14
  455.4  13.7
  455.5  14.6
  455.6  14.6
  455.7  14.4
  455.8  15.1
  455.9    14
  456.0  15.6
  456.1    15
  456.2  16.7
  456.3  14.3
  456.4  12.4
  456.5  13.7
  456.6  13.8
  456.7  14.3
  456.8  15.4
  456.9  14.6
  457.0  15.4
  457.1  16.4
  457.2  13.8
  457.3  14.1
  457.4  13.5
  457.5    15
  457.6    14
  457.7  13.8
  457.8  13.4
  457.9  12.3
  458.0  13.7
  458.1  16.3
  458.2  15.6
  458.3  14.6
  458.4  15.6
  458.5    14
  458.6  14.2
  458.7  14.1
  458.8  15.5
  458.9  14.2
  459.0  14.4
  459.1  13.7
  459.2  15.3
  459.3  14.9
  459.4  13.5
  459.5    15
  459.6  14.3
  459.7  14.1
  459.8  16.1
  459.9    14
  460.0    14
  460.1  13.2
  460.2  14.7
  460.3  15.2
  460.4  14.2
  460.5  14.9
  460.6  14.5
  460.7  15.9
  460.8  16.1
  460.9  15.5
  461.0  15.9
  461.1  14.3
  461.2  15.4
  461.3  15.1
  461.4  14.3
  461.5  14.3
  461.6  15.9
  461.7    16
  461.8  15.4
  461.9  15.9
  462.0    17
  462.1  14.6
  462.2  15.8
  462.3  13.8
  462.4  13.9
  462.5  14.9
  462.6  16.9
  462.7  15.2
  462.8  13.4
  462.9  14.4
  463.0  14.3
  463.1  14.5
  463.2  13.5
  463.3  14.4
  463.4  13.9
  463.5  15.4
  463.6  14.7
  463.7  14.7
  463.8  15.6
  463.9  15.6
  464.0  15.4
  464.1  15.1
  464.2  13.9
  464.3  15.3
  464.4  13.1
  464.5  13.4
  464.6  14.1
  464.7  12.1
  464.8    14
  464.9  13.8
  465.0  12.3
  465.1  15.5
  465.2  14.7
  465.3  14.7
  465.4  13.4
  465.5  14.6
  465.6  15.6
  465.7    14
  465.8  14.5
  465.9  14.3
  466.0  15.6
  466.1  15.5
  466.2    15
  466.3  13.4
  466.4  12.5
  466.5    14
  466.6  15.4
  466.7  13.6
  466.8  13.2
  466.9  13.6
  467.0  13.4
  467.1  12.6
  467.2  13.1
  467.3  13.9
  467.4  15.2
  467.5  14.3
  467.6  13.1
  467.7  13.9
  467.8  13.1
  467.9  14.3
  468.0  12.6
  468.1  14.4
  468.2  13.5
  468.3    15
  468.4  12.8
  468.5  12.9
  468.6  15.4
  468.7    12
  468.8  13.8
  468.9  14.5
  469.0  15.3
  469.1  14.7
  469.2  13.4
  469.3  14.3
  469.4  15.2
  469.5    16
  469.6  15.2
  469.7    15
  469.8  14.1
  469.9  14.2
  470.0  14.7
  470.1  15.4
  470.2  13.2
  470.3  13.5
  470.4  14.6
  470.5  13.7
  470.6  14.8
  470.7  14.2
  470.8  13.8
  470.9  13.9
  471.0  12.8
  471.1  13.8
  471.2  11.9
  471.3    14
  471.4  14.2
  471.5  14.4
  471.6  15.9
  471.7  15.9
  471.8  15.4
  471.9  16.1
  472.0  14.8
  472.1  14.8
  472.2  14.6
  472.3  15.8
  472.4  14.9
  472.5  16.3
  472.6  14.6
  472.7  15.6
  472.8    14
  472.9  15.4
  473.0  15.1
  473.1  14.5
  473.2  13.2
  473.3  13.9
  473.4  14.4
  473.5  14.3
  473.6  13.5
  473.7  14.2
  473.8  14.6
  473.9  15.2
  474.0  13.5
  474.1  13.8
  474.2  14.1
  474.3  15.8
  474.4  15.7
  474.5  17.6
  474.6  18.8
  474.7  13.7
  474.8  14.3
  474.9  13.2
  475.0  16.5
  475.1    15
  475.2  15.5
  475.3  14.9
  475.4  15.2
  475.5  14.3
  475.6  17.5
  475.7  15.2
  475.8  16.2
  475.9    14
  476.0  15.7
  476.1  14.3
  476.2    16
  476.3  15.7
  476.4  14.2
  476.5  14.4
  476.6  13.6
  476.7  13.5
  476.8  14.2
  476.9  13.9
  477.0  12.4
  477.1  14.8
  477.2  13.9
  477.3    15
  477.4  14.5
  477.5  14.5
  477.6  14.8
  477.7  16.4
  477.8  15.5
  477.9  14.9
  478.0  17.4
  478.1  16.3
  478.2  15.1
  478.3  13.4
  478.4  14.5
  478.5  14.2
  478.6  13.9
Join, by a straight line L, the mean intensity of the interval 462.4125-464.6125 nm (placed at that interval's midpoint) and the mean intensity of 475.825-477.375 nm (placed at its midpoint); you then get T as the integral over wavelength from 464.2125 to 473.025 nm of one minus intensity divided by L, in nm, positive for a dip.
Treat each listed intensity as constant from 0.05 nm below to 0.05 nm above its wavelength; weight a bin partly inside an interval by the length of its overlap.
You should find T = 0.172 nm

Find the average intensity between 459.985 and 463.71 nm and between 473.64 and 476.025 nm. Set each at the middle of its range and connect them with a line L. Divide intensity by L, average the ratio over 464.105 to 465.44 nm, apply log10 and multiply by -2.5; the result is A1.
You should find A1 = 0.079 mag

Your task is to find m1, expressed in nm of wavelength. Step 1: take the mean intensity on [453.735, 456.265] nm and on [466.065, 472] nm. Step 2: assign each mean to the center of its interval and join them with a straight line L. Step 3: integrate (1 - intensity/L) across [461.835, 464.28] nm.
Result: -0.12 nm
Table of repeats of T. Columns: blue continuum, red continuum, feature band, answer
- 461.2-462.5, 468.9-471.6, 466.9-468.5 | 0.10 nm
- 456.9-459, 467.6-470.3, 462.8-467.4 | 0.02 nm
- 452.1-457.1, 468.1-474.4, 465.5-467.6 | 0.03 nm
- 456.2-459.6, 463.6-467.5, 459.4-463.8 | -0.17 nm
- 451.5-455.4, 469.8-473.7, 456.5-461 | -0.18 nm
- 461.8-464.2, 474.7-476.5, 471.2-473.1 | 0.01 nm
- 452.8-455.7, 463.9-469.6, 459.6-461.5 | -0.12 nm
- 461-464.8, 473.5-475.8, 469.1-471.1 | 0.09 nm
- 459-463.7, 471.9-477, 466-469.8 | 0.20 nm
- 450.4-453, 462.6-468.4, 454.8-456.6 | -0.02 nm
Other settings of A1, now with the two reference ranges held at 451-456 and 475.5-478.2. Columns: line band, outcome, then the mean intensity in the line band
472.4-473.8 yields 0.02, 14.6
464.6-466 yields 0.02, 14.2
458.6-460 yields -0.02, 14.5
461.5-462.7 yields -0.08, 15.4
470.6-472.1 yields 0.02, 14.4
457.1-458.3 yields -0.01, 14.2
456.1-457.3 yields -0.04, 14.6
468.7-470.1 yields 0.00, 14.6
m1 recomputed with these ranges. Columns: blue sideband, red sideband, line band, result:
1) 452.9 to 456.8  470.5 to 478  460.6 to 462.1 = -0.12 nm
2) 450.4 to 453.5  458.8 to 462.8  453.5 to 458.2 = 0.03 nm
